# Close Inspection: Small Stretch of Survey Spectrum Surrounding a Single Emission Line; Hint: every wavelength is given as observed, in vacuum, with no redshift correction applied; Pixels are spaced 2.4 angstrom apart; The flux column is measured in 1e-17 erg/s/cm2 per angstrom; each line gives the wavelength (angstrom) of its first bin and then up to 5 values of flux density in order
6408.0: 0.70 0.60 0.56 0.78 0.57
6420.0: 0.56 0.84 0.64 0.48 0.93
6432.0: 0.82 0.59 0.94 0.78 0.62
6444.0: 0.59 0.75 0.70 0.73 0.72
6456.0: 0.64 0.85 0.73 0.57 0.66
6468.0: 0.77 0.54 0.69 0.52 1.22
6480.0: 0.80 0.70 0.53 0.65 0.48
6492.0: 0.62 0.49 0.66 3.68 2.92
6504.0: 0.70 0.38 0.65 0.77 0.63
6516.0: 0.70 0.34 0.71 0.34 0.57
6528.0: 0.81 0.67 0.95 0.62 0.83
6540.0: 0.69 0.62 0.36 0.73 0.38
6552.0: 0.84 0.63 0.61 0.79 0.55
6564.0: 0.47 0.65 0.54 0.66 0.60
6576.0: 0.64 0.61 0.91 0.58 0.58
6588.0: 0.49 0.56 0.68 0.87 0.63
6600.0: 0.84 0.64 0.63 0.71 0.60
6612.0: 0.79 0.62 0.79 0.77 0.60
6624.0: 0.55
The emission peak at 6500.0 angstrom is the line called H-beta 4861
